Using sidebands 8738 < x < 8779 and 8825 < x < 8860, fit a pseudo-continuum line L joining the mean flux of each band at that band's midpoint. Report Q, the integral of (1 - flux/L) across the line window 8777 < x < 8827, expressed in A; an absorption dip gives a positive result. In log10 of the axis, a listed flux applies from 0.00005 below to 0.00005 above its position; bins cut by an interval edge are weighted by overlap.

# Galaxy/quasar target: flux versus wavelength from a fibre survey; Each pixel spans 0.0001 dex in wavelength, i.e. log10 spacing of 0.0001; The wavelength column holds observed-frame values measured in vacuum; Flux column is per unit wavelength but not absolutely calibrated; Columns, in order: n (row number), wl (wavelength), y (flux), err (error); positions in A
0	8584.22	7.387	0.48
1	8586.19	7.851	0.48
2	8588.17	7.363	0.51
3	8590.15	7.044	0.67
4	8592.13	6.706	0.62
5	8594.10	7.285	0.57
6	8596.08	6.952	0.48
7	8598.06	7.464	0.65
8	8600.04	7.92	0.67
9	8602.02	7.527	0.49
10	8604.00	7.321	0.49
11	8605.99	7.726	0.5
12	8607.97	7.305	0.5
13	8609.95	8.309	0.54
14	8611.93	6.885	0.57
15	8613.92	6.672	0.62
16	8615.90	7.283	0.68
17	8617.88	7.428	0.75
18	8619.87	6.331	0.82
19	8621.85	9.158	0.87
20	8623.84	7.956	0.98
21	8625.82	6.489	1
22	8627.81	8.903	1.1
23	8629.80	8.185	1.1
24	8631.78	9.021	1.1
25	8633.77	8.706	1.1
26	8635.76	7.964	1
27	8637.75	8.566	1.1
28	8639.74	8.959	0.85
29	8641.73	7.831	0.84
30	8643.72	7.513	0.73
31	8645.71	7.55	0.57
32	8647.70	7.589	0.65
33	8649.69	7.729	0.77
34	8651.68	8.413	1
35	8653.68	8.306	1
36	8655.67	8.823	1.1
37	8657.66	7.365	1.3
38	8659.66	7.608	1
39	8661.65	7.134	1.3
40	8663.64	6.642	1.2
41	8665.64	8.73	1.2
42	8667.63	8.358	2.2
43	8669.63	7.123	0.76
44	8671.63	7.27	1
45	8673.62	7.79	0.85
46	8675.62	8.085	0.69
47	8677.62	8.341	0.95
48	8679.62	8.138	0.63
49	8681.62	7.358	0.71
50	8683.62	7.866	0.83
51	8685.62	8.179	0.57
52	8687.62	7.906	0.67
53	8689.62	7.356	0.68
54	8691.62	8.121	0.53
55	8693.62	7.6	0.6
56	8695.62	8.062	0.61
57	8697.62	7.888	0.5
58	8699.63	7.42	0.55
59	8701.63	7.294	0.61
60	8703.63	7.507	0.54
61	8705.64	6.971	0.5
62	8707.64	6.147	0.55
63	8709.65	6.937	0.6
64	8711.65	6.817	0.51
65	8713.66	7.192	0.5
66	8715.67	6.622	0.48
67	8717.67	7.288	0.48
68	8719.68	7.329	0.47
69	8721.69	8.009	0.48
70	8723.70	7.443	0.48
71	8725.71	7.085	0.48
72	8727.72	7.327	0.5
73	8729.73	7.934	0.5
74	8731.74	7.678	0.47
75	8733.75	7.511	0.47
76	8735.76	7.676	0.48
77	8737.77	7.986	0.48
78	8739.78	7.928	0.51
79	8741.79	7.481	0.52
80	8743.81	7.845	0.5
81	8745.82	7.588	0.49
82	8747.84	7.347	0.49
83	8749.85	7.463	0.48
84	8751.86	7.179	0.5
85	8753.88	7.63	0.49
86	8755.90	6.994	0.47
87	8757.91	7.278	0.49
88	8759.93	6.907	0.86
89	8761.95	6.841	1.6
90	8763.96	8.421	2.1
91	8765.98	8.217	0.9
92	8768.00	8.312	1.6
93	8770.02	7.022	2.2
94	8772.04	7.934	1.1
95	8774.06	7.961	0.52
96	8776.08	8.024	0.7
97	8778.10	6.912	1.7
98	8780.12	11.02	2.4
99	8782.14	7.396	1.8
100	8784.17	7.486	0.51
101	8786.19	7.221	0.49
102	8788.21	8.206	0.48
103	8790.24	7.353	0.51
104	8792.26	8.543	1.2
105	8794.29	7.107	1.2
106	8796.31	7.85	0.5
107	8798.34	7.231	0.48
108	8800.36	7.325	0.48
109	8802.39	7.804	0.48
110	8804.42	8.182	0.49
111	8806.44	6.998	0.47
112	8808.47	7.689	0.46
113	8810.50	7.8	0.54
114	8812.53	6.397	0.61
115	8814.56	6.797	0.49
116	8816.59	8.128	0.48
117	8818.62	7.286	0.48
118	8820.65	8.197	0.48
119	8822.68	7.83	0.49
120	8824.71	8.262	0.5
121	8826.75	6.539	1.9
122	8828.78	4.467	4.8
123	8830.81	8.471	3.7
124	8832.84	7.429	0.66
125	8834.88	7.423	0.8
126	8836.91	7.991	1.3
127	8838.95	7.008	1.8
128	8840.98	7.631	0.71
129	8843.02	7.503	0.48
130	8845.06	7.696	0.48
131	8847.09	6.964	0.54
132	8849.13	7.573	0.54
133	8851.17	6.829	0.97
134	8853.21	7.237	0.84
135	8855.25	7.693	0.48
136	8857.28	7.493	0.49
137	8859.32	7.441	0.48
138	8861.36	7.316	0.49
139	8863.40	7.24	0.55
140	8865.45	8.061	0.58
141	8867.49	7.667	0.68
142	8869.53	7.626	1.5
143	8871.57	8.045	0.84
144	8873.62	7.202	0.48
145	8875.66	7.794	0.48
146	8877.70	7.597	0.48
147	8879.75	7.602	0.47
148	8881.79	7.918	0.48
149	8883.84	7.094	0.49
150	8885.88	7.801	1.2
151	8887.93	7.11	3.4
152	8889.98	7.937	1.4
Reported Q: -1.74 A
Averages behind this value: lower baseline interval 7.57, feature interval 7.68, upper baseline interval 7.28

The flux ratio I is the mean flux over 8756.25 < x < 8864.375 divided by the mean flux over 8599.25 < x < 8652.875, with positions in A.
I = 0.96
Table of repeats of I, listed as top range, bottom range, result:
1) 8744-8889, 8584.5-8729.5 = 0.99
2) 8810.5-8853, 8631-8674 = 0.92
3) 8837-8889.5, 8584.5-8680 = 0.97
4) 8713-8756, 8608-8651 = 0.95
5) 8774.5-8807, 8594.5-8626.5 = 1.05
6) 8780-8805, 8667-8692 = 1.00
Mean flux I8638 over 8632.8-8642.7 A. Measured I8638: 8.4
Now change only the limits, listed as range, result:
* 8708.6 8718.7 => 6.97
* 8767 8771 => 7.67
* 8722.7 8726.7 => 7.26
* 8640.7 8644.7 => 7.68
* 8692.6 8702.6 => 7.66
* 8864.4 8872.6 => 7.84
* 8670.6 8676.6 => 7.71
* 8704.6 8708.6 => 6.57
